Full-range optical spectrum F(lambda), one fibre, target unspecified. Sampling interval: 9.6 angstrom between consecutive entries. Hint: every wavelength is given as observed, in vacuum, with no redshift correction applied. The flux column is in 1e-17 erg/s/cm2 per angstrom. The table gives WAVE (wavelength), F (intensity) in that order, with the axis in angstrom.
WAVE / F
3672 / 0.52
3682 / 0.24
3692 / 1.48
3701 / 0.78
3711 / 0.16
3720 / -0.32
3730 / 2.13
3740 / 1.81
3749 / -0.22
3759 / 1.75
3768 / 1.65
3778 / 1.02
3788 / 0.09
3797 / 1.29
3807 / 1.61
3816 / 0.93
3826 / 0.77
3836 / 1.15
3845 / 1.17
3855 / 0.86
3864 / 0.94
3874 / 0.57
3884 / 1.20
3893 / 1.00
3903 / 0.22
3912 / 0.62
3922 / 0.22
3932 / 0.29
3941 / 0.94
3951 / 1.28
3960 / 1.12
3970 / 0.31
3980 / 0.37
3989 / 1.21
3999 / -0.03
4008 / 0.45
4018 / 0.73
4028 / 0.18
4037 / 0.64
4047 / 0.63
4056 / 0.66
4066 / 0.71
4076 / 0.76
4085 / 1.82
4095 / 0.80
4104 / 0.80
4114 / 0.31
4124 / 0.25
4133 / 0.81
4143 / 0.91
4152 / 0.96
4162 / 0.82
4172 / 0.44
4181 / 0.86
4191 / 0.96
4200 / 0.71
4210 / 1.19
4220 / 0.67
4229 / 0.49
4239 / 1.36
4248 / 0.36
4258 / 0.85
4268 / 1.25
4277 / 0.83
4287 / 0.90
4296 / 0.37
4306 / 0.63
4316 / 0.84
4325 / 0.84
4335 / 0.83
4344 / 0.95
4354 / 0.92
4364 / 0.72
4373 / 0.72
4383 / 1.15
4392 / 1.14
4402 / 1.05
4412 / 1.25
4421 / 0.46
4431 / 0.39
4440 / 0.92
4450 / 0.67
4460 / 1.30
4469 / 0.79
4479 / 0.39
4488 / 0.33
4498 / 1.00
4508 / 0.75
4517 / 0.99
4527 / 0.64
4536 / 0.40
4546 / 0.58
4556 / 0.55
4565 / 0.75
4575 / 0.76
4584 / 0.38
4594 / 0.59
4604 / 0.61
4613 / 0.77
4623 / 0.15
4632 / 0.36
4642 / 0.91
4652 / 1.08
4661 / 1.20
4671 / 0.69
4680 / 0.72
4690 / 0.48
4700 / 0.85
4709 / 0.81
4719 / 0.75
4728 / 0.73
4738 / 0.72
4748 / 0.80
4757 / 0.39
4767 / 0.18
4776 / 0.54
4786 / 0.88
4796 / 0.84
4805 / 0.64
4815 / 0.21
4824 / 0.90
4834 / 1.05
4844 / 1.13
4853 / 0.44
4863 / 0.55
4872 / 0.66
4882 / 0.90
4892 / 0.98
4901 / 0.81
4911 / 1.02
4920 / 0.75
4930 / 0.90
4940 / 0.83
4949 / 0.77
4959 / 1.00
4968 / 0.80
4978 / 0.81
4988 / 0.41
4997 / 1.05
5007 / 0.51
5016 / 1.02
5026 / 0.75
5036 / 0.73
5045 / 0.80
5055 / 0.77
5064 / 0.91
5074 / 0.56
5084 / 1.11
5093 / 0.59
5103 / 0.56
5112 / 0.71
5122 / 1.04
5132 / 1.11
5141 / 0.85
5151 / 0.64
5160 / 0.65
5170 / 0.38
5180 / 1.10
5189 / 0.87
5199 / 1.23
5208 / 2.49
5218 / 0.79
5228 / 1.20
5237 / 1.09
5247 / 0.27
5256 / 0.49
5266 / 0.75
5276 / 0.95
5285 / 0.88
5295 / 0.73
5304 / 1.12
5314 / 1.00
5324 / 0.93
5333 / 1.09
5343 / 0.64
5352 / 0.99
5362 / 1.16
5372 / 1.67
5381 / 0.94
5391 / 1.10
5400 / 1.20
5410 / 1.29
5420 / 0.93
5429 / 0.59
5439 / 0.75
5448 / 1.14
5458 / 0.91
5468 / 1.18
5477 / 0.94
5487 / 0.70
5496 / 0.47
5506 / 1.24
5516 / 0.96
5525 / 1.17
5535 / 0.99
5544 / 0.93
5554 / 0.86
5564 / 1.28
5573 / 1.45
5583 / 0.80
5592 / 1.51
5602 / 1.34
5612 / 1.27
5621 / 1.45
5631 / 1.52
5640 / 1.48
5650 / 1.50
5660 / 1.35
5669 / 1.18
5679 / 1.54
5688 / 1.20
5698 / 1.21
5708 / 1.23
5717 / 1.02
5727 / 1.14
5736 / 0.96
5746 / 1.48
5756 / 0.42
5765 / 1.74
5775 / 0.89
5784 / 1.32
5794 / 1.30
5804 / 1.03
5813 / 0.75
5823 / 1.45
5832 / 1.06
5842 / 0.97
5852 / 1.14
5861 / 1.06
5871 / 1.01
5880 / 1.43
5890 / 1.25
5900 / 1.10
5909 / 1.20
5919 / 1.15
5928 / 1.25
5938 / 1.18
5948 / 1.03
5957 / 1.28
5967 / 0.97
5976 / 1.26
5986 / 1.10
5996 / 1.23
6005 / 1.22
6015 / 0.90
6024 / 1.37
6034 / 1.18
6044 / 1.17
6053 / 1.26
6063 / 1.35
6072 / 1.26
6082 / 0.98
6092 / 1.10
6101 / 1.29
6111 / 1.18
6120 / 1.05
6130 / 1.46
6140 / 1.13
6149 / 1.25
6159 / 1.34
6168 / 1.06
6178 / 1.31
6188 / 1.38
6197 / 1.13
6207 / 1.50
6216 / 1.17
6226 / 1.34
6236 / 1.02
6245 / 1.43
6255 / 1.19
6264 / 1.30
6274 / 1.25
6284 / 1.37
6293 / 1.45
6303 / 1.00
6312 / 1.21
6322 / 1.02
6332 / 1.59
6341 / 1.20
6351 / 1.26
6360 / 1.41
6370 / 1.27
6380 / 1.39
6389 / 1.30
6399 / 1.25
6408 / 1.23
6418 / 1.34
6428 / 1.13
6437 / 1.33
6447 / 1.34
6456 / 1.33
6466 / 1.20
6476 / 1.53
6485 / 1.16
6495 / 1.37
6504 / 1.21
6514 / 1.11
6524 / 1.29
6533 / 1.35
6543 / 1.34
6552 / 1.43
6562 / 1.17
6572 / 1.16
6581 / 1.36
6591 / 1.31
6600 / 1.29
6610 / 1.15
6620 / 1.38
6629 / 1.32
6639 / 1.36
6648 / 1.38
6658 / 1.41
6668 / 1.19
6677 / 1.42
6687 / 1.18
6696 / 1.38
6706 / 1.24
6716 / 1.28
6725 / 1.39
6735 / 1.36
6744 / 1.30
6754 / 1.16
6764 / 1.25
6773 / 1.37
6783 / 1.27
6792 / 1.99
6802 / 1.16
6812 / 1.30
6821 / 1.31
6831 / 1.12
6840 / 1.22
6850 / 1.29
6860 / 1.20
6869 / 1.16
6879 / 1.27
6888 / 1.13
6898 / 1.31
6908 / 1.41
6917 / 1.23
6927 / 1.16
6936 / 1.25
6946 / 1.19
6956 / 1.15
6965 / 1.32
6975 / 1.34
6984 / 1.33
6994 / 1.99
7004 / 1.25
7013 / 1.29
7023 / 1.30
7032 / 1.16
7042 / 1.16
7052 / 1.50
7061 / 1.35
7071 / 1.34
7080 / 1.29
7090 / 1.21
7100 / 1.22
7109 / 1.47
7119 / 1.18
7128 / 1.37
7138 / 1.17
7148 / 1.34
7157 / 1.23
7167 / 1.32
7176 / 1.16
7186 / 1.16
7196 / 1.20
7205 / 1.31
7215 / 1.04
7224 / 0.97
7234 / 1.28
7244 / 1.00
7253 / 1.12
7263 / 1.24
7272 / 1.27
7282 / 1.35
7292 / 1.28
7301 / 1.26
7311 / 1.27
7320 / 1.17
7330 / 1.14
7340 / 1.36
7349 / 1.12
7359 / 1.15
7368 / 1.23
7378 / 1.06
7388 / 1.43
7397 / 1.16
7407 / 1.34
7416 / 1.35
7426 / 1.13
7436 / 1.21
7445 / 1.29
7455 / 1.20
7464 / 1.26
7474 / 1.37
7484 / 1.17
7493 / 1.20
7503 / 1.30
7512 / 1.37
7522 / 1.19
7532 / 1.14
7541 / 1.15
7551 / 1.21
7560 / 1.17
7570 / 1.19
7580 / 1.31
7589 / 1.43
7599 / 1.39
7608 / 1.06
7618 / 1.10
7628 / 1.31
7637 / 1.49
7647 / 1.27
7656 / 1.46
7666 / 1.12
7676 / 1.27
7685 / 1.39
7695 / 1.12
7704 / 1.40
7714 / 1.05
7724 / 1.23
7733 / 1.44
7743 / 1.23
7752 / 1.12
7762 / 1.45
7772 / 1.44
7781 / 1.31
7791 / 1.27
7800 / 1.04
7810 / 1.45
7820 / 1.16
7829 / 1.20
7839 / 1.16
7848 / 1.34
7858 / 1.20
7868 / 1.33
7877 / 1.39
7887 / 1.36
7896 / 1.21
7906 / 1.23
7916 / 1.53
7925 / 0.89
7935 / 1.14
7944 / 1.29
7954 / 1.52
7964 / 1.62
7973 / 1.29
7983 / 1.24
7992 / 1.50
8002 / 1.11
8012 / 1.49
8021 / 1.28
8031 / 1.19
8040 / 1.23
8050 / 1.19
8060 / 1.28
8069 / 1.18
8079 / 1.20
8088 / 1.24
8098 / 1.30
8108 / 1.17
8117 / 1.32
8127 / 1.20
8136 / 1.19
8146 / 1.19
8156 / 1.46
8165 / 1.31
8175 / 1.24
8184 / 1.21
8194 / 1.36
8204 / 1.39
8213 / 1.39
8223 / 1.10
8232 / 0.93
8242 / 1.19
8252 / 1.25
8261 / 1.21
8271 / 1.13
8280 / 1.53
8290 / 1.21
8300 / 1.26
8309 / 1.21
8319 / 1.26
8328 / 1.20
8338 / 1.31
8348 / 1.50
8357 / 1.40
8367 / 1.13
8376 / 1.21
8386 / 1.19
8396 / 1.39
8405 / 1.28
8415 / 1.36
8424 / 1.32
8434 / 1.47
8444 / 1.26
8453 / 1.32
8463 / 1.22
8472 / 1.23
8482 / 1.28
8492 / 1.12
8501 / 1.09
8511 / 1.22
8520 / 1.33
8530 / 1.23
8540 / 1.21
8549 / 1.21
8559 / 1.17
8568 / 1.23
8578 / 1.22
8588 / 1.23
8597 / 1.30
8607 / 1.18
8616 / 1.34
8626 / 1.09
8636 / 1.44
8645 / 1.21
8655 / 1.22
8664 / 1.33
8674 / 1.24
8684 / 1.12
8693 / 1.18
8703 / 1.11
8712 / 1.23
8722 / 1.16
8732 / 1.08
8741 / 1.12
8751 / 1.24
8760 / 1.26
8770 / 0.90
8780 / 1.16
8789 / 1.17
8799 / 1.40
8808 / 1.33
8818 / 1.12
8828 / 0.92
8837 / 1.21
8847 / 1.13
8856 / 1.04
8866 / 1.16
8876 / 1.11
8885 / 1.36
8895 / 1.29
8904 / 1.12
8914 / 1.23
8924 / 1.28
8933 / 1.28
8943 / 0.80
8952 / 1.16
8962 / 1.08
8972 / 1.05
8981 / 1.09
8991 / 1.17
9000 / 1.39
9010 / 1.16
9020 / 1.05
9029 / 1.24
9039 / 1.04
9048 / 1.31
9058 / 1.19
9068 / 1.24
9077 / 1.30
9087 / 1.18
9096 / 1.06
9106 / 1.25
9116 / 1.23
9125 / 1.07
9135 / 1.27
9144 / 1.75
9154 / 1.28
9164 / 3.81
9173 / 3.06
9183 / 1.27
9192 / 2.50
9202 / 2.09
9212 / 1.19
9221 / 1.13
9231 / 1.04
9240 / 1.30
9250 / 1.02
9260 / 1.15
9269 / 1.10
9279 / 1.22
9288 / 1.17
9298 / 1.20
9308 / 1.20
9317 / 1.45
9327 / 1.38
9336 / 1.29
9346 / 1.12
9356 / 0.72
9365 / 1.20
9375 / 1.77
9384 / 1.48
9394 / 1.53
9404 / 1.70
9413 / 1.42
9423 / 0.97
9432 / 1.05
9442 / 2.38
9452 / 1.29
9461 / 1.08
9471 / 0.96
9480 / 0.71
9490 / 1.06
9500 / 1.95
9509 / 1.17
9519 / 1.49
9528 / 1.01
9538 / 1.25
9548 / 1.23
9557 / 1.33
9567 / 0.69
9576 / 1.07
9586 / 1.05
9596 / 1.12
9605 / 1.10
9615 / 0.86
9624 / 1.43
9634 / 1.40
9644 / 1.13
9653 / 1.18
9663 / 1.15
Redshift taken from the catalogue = 0.40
